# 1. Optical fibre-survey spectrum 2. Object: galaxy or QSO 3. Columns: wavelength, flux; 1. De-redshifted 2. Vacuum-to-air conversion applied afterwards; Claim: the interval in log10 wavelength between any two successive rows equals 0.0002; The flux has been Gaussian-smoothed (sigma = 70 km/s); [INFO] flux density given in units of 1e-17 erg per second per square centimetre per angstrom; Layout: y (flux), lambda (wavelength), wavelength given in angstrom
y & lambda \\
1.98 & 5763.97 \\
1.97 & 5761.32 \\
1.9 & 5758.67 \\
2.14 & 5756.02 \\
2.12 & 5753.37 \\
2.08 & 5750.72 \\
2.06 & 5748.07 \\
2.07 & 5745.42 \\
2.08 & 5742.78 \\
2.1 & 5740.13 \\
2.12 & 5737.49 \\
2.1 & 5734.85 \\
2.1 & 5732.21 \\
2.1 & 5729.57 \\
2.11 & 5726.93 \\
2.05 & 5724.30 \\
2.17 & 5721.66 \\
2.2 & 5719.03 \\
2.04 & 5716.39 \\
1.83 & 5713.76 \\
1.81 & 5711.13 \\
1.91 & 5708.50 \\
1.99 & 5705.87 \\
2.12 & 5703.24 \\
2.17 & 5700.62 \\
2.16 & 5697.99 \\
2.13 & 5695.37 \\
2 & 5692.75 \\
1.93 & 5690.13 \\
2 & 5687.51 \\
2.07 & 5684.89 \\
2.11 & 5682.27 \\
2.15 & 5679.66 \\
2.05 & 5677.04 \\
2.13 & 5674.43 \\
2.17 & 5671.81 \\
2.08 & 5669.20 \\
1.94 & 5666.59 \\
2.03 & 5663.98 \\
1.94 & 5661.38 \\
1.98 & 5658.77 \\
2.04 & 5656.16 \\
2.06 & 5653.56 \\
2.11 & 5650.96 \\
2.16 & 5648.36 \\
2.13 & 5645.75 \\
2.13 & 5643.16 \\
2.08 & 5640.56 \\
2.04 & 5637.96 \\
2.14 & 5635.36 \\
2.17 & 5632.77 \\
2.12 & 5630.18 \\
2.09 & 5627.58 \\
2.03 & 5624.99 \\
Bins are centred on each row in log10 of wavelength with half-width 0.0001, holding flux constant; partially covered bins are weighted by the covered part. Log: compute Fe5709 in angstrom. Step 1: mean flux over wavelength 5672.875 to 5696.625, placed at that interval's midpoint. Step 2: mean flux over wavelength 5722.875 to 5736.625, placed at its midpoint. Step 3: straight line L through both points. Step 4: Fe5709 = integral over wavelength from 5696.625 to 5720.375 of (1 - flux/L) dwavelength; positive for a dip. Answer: 0.6 angstrom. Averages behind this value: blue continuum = 2.06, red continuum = 2.09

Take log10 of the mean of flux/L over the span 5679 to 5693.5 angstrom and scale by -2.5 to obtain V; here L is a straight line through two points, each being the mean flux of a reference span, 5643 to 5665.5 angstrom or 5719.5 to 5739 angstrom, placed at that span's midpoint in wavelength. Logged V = 0.022 mag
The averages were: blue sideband 2.06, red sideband 2.11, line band 2.04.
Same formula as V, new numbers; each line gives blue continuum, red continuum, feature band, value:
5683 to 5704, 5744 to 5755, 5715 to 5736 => -0.015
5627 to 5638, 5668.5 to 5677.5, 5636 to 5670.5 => 0.032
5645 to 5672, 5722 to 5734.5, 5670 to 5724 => 0.010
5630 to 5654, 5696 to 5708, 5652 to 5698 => 0.028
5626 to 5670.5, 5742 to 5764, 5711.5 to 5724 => 0.009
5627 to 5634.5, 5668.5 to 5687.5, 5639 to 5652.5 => 0.001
